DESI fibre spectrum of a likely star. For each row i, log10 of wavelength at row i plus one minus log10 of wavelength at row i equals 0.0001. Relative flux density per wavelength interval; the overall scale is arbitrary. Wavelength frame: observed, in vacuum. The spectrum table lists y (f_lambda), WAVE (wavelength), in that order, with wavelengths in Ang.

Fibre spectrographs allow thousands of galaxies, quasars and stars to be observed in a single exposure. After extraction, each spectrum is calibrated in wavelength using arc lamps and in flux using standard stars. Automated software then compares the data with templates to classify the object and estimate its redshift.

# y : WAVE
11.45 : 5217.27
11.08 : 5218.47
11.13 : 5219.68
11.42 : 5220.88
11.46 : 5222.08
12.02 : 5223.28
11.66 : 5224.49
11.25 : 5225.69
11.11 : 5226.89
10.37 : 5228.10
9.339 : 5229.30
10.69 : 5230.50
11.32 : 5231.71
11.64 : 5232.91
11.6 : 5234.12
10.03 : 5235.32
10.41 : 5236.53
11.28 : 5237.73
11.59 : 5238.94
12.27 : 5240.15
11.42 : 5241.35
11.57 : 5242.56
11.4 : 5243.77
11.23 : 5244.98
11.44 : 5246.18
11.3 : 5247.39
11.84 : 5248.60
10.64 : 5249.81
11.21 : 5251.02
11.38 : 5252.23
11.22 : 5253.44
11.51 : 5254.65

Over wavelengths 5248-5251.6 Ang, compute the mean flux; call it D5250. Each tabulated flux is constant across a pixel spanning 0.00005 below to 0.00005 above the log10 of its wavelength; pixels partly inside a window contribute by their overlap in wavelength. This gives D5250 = 11.2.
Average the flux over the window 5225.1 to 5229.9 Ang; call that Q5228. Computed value 10.5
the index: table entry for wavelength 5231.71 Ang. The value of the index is 11.32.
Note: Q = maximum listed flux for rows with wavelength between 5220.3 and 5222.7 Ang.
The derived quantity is 11.46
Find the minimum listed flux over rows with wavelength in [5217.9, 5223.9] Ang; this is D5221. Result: 11.08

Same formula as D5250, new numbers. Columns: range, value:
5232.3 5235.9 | 11.1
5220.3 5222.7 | 11.5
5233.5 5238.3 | 10.8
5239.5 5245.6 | 11.6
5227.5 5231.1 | 10.2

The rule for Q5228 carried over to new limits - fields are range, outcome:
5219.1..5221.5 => 11.3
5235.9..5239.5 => 11.1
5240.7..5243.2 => 11.5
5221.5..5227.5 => 11.5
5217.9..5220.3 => 11.1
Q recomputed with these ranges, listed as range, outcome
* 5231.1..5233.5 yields 11.64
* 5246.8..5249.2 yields 11.84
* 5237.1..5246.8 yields 12.27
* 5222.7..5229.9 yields 12.02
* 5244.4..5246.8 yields 11.44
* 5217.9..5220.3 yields 11.13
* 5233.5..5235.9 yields 11.6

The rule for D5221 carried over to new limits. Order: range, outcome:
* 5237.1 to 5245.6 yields 11.23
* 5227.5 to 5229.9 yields 9.339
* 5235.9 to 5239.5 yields 10.41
